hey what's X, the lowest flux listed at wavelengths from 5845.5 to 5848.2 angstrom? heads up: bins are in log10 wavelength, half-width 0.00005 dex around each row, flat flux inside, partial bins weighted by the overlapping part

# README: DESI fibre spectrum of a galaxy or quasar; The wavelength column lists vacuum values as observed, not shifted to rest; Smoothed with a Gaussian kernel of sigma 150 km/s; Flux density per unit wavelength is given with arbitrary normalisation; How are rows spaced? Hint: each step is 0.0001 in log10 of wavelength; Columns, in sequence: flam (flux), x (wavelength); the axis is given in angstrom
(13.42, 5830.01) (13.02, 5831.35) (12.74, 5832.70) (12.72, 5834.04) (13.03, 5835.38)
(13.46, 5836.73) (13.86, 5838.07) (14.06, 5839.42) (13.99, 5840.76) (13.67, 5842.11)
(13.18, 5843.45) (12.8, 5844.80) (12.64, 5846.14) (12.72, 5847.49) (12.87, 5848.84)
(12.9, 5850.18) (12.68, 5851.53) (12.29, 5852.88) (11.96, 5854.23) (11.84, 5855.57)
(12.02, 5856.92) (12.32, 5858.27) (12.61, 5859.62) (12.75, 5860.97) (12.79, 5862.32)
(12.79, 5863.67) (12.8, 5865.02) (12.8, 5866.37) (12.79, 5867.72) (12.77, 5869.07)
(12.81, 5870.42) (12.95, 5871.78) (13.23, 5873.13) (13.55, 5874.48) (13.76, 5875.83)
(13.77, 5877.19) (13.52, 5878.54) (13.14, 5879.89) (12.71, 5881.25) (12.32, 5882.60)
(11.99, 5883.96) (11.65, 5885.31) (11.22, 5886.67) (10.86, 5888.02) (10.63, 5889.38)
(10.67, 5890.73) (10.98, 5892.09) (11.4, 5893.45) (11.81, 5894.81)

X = 12.64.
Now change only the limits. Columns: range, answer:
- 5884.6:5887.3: 11.22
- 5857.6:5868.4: 12.32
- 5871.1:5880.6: 12.95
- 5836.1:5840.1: 13.46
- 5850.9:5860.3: 11.84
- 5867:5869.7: 12.77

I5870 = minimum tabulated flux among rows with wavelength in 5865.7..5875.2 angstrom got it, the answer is 12.77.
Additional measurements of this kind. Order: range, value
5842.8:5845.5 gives 12.8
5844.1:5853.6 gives 12.29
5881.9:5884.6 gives 11.99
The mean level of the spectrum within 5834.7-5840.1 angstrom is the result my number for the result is 13.6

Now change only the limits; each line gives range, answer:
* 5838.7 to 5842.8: 13.9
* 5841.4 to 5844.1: 13.4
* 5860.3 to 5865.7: 12.8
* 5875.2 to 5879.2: 13.7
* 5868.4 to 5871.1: 12.8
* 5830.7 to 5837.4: 13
